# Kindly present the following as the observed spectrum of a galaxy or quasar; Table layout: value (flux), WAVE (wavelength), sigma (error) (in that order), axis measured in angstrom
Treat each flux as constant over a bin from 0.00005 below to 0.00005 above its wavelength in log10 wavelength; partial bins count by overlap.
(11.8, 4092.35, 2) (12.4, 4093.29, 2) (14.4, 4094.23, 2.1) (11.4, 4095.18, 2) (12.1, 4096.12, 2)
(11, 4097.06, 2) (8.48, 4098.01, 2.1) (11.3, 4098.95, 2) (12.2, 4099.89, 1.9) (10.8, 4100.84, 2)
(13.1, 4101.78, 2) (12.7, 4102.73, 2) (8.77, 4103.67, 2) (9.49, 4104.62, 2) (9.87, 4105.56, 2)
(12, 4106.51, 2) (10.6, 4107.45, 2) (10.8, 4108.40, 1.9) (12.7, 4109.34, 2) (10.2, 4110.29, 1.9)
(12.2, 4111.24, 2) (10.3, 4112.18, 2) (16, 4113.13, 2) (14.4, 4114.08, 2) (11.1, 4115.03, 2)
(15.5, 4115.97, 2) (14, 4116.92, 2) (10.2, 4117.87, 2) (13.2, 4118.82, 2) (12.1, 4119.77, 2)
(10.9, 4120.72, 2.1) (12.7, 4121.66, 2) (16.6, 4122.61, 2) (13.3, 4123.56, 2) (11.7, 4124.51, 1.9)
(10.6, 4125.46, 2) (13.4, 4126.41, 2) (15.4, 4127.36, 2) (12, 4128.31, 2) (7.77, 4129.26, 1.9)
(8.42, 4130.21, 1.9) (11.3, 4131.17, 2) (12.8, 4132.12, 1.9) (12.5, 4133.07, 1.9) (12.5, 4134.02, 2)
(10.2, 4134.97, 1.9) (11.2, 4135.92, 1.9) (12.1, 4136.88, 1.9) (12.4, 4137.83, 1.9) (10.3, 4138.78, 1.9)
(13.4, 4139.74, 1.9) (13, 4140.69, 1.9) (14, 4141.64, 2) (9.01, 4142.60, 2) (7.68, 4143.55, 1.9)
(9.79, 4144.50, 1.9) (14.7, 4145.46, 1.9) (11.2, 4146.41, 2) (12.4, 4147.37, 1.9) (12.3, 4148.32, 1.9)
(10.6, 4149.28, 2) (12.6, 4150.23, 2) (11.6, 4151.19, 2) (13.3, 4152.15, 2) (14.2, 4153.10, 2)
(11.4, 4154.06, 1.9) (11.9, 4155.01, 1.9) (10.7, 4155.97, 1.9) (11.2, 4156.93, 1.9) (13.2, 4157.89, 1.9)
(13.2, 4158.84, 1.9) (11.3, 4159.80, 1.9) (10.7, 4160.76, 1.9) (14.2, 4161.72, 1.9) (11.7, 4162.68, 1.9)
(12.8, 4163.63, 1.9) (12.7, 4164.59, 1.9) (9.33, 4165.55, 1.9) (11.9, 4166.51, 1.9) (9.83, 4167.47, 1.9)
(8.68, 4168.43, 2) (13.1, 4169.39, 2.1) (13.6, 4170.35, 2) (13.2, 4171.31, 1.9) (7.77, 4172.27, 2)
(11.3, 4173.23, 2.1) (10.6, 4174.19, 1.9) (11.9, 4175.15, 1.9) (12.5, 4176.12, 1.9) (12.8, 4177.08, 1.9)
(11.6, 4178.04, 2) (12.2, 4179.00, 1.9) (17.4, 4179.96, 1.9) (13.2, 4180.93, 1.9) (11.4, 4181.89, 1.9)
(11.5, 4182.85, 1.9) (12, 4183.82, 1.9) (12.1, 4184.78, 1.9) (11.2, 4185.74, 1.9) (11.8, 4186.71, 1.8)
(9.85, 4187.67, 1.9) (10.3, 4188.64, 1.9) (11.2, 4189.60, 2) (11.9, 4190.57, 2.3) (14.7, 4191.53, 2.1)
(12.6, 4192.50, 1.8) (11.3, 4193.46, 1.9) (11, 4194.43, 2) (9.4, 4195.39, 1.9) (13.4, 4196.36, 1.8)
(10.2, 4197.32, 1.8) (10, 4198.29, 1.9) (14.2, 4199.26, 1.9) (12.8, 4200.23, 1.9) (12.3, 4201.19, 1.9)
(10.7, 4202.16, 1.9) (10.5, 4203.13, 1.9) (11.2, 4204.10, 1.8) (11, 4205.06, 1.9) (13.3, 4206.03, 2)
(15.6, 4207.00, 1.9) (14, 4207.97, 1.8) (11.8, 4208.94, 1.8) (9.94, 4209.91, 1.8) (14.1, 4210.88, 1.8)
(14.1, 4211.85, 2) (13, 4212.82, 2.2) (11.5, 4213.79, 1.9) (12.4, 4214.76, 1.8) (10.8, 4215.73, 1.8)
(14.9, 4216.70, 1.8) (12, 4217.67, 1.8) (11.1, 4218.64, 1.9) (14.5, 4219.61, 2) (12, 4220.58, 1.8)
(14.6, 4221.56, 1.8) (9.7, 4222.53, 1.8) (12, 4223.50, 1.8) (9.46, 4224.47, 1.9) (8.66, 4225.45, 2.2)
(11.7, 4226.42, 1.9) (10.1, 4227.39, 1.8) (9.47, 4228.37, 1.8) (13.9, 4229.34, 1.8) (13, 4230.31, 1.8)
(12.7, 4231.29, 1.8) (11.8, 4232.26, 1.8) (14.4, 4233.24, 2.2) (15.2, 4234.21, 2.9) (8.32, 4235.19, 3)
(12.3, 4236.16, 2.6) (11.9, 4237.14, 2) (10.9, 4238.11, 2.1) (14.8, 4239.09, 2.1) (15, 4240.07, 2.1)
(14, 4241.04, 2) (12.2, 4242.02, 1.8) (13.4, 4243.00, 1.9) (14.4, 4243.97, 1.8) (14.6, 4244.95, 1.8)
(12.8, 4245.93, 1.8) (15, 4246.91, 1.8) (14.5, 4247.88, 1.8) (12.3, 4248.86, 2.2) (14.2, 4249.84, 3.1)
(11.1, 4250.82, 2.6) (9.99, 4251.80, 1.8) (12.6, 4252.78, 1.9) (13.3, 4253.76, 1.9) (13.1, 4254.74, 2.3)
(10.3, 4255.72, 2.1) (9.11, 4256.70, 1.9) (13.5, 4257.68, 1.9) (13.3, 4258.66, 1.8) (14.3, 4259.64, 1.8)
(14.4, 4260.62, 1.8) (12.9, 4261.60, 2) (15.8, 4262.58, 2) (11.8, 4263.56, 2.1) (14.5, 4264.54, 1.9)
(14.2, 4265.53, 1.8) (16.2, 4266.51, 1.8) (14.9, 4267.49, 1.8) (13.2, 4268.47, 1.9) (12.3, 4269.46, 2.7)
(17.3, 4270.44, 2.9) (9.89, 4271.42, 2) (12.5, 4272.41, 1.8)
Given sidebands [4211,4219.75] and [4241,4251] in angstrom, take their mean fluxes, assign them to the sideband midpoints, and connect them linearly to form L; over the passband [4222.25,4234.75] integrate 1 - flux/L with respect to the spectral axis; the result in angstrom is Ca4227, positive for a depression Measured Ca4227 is 1.3 angstrom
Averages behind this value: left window 12.7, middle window 11.7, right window 13.5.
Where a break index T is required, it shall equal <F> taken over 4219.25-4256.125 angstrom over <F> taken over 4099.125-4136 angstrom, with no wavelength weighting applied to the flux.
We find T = 1.04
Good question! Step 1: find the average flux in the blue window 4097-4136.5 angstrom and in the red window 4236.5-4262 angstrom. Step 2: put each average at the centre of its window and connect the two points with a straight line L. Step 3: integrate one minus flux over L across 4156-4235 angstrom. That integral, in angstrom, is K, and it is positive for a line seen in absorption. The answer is 3.38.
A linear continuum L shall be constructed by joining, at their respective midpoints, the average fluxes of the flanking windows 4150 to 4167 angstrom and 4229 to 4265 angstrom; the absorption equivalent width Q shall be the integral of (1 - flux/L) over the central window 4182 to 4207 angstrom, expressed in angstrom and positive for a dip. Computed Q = 1.6 angstrom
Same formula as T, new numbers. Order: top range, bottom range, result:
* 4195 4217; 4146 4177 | 1.04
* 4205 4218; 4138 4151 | 1.10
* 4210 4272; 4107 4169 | 1.07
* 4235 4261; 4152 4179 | 1.09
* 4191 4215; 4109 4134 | 0.99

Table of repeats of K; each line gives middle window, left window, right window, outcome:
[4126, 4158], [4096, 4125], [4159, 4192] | 0.4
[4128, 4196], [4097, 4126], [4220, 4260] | 2.3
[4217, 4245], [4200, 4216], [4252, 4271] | 1.1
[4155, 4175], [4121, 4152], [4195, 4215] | 0.7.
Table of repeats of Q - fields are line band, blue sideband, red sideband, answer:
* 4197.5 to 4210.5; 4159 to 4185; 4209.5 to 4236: -0.07 angstrom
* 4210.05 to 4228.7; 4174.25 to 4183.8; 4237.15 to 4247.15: 1.88 angstrom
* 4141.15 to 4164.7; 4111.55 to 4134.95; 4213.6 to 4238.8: 0.65 angstrom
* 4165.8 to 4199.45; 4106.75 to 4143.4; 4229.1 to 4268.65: 2.32 angstrom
